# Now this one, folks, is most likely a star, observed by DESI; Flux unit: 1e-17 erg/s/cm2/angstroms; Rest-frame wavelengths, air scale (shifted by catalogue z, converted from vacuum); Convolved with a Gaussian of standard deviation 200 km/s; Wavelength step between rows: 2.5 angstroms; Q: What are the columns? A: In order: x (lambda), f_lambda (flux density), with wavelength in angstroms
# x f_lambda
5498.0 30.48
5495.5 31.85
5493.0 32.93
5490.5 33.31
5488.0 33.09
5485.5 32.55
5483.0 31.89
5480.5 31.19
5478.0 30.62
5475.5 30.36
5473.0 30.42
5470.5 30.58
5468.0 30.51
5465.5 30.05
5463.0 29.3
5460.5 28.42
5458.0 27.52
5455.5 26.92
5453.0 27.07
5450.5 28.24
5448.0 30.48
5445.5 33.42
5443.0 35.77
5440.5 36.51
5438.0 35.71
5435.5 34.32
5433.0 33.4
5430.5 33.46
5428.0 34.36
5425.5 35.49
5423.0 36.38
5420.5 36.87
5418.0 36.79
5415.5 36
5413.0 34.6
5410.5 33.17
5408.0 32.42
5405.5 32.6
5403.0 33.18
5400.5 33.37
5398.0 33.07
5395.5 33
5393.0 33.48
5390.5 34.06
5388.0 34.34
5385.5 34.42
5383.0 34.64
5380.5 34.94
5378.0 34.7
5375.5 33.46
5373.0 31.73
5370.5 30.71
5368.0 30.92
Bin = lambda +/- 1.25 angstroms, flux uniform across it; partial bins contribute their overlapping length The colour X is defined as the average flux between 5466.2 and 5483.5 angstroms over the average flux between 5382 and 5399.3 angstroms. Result 0.9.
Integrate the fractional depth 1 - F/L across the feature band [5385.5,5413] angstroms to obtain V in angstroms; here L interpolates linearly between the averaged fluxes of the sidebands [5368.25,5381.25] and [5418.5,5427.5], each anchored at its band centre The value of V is 0.9 angstroms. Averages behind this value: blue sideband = 32.9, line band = 33.4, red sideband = 36.1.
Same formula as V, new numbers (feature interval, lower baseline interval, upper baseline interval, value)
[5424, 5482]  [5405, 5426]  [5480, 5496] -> 3.8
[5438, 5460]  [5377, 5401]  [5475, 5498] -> 1.2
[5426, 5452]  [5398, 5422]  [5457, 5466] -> -2.0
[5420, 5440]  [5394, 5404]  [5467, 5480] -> -1.8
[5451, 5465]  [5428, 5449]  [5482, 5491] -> 2.3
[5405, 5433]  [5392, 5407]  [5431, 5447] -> -0.7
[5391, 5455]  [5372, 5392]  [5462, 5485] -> -2.2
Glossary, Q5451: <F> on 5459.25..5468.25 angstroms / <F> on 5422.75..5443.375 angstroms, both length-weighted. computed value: 0.8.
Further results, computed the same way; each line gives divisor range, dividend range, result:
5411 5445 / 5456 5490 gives 0.86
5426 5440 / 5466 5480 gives 0.89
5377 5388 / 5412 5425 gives 1.04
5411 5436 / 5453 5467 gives 0.81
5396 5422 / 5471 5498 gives 0.93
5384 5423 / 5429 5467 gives 0.92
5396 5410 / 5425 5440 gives 1.05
